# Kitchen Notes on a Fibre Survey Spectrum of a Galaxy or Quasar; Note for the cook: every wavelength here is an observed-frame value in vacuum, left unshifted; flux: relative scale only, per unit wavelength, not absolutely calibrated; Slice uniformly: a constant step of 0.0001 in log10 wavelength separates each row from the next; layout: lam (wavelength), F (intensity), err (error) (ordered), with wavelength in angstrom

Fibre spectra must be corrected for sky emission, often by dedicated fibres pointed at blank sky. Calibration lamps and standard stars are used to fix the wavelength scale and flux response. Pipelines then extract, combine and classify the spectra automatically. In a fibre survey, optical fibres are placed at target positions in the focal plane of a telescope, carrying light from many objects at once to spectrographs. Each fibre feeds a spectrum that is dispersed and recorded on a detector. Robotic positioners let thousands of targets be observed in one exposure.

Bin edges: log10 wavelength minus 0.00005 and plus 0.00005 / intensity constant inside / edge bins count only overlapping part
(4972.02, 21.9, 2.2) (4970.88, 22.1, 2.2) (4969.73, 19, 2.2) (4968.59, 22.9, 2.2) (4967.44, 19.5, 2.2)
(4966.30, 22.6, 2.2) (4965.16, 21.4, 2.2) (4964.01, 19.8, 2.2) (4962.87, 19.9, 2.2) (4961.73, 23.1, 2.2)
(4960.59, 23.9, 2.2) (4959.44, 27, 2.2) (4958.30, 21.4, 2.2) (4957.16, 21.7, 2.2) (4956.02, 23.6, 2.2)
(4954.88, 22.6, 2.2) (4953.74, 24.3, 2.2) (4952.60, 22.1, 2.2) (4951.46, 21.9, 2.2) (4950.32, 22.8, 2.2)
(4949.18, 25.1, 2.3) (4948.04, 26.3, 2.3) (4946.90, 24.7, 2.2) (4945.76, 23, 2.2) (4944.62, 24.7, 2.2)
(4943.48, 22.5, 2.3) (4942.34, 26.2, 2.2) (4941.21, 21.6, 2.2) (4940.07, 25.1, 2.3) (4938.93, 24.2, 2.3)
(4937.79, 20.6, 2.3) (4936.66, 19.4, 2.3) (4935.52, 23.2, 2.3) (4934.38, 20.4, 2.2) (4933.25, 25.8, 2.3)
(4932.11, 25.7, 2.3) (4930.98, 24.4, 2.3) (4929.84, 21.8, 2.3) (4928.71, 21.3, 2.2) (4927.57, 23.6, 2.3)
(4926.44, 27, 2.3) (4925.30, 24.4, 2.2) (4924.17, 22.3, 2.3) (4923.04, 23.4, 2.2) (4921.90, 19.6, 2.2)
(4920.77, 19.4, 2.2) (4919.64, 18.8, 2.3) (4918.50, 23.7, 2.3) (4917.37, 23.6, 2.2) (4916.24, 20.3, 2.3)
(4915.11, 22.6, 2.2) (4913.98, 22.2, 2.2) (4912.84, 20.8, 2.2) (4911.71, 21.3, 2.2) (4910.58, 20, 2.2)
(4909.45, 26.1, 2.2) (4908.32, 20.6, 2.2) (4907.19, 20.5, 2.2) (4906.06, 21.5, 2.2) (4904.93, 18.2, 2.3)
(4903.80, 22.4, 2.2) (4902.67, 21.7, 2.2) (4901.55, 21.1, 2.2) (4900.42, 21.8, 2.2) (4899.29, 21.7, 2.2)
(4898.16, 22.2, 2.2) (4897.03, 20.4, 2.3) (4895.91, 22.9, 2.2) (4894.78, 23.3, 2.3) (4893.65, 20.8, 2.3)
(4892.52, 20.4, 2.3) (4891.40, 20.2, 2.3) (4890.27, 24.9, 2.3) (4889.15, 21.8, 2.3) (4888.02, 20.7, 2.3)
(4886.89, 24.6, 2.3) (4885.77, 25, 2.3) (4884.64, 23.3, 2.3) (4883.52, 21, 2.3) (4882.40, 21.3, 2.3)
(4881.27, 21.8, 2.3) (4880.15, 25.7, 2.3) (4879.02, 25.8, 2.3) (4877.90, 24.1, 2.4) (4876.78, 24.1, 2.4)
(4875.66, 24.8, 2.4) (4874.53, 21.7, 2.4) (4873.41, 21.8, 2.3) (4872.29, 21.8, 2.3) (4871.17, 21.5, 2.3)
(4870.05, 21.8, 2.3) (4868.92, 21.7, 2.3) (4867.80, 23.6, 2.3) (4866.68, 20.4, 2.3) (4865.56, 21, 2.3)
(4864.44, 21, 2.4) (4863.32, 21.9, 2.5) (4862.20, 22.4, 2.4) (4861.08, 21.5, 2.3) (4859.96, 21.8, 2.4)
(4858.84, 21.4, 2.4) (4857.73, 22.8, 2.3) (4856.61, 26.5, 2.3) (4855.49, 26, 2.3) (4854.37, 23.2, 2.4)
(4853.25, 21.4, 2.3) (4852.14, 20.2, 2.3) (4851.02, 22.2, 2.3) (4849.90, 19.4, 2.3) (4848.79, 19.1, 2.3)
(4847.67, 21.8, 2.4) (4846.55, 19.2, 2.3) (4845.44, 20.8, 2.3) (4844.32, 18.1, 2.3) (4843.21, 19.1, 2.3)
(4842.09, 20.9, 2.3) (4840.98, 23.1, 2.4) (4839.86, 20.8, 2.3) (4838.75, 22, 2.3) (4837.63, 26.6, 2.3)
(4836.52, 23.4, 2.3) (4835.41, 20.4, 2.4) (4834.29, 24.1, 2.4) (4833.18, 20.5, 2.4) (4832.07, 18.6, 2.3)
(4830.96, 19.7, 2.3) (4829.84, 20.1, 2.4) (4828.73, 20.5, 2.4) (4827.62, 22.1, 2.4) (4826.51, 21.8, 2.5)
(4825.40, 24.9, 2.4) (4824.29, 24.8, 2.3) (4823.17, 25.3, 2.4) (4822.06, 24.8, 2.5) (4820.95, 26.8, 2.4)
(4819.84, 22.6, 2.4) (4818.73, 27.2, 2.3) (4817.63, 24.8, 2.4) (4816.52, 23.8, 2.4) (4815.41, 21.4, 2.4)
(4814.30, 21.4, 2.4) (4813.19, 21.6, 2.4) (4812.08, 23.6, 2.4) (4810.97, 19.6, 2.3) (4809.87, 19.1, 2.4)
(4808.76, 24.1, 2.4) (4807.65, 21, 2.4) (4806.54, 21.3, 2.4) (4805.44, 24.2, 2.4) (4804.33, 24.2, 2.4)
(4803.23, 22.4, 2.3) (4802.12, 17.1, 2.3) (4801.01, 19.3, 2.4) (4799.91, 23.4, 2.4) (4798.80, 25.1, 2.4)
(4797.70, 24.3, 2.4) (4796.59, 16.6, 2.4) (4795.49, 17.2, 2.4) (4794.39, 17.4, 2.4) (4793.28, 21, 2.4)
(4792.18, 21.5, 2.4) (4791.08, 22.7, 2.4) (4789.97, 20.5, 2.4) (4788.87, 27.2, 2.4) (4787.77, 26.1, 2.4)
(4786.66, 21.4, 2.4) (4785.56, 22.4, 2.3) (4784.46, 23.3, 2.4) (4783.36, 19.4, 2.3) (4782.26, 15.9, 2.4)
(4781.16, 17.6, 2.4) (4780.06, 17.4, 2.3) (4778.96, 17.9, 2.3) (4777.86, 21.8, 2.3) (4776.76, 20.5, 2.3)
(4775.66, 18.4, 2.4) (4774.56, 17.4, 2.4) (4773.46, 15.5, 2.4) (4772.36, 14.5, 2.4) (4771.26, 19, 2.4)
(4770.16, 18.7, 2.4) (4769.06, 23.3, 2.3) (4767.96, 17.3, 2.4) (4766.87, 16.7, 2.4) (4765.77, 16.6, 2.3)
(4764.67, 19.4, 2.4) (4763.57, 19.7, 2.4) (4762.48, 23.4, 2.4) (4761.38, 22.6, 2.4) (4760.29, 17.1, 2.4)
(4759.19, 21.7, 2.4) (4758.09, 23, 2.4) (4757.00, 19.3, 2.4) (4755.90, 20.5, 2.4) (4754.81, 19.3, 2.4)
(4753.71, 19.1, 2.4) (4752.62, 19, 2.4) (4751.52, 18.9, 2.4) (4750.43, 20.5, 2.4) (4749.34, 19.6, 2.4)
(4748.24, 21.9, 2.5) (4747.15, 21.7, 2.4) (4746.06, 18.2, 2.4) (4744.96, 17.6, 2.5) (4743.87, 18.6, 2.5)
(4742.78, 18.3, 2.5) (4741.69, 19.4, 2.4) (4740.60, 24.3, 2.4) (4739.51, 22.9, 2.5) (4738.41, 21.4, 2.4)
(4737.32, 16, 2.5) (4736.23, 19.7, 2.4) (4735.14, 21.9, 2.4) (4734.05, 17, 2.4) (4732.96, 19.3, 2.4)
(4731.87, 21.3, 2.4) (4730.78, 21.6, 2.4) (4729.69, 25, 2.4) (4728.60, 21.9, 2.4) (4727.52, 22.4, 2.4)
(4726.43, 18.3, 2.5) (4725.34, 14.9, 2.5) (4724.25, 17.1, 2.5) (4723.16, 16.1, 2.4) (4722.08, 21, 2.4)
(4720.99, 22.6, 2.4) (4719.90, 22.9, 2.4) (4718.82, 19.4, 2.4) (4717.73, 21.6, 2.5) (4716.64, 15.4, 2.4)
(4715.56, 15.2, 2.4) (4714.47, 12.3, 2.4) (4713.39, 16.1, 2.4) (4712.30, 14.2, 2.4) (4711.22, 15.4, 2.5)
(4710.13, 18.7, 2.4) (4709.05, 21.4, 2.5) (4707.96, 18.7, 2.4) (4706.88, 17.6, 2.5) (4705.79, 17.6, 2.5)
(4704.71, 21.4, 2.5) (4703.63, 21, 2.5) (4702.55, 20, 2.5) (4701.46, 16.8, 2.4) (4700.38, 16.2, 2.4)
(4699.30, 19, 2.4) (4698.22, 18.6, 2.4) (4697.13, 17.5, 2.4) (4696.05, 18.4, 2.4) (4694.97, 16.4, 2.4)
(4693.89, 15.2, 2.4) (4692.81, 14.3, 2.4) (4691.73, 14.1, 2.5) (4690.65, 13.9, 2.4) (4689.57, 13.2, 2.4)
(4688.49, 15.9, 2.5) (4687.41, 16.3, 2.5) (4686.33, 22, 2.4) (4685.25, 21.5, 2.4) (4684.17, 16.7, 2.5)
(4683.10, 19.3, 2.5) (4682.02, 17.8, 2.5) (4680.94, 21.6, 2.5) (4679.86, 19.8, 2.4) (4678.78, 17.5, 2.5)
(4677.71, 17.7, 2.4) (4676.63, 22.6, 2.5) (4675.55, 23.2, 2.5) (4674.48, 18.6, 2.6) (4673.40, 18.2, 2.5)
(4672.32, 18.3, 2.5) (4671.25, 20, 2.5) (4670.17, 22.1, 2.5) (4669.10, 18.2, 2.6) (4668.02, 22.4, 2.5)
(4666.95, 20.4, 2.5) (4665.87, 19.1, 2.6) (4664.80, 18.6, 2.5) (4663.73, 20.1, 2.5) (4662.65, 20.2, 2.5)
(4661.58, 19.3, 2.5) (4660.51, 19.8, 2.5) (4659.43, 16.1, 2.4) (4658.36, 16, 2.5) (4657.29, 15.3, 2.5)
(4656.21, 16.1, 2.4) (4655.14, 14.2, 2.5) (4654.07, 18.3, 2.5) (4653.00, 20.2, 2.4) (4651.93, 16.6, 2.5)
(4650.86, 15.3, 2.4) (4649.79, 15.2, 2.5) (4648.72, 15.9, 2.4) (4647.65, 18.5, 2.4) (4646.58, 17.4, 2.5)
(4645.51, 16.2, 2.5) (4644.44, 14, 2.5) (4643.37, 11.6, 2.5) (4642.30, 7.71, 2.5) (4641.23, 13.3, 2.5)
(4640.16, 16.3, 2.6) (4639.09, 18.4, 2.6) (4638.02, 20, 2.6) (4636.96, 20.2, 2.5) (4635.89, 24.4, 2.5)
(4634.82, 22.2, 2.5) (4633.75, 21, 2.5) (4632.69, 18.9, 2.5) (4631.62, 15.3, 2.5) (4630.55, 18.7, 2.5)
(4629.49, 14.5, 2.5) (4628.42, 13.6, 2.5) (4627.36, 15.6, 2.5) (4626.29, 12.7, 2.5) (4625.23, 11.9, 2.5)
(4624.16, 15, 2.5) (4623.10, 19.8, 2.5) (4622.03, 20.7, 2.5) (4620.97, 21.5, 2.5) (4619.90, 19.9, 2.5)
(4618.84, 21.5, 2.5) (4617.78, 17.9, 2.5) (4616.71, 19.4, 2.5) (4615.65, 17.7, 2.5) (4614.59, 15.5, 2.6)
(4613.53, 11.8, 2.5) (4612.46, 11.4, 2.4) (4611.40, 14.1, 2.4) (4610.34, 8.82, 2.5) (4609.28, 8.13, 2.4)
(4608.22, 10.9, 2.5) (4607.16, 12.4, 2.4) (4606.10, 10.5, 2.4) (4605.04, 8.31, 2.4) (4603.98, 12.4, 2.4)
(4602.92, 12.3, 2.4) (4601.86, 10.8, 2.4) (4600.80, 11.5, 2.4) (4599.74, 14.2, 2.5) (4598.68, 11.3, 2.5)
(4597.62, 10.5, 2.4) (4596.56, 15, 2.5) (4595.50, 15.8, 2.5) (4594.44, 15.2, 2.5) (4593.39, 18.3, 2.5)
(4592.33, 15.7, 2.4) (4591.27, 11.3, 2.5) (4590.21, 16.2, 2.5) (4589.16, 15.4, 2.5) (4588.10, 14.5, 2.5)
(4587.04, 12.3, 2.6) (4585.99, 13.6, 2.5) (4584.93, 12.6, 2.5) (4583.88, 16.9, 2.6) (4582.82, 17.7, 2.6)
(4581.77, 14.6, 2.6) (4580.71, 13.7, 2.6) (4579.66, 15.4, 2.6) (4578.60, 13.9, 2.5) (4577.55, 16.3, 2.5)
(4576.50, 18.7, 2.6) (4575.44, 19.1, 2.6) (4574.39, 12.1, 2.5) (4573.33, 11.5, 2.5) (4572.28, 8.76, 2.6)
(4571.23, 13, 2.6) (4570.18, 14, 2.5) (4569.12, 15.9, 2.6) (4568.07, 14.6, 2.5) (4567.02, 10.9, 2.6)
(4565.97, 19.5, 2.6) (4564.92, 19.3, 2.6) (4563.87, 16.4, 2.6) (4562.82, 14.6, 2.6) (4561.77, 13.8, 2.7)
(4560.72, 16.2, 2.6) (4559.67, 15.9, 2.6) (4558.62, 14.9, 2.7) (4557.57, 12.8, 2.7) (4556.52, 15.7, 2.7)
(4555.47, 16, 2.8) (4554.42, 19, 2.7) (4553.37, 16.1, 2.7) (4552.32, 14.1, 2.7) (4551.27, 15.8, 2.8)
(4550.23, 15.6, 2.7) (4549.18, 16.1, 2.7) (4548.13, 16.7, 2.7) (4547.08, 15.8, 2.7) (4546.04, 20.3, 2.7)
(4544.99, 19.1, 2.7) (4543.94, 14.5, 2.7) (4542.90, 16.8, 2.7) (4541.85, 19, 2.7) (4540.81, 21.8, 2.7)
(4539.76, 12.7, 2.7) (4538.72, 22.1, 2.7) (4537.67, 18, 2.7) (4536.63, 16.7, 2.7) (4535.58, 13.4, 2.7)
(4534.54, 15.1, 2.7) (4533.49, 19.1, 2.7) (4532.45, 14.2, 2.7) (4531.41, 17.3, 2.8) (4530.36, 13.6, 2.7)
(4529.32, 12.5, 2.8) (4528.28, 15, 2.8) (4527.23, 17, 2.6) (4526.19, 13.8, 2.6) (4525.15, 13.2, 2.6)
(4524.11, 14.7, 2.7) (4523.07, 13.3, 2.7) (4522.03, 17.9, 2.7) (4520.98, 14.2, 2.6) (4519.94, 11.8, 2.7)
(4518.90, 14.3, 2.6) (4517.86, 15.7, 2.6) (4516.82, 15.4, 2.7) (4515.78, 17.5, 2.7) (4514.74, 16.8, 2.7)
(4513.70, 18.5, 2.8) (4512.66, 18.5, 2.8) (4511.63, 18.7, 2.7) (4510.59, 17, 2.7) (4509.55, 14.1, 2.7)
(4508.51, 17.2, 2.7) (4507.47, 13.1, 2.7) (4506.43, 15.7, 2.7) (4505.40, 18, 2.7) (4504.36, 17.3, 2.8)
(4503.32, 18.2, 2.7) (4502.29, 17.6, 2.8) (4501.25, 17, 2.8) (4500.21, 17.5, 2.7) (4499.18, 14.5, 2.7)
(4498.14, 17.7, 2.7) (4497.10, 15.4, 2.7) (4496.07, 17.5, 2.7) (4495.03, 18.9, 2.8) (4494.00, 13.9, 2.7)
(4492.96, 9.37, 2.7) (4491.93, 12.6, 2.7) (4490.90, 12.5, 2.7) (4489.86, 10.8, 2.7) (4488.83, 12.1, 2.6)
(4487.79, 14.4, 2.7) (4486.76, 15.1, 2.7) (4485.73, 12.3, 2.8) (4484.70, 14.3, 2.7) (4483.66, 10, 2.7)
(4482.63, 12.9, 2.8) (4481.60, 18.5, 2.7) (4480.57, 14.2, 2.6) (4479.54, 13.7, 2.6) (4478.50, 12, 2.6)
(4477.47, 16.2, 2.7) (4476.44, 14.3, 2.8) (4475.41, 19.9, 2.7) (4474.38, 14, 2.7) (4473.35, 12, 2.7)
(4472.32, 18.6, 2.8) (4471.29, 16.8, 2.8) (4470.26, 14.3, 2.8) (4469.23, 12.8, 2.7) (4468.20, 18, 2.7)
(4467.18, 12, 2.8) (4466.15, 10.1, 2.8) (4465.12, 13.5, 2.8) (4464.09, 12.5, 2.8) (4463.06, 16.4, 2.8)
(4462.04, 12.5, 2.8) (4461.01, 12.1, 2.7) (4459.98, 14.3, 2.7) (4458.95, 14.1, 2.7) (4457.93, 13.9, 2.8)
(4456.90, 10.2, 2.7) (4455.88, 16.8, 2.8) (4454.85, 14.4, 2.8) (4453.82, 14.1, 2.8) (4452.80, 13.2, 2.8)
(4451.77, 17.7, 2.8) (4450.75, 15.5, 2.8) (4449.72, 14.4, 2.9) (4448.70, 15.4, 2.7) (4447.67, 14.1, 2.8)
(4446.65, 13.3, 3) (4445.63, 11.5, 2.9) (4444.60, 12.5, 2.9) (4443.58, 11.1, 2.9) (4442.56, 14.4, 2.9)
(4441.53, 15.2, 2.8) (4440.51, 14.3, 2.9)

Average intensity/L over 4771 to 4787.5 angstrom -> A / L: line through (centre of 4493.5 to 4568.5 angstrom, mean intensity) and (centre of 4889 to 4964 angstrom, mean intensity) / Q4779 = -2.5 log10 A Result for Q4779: 0.07 mag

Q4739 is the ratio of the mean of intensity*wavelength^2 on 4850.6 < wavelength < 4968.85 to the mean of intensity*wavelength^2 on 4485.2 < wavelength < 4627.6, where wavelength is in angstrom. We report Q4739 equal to 1.72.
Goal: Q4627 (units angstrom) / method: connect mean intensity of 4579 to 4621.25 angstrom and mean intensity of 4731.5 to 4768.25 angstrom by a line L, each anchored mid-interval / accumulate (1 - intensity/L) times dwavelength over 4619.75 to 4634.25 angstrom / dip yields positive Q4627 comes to -1.8 angstrom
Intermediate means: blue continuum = 14.1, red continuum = 19.8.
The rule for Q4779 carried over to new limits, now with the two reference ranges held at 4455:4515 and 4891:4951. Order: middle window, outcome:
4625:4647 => 0.07 mag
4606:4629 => 0.14 mag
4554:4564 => 0.05 mag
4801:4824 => -0.11 mag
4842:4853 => 0.06 mag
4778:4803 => -0.03 mag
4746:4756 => -0.03 mag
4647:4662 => 0.06 mag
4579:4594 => 0.12 mag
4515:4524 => 0.03 mag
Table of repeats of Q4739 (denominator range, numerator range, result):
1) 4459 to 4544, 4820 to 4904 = 1.70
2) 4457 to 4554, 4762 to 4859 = 1.58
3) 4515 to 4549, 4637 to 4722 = 1.18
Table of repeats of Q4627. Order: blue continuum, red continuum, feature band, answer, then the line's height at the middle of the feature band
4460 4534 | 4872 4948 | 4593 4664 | 7.0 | 17.4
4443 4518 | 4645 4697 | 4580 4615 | 7.5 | 16.8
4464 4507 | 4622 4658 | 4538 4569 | -1.7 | 15.6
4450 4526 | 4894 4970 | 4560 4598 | 3.7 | 16.4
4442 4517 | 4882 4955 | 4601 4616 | 4.7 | 17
